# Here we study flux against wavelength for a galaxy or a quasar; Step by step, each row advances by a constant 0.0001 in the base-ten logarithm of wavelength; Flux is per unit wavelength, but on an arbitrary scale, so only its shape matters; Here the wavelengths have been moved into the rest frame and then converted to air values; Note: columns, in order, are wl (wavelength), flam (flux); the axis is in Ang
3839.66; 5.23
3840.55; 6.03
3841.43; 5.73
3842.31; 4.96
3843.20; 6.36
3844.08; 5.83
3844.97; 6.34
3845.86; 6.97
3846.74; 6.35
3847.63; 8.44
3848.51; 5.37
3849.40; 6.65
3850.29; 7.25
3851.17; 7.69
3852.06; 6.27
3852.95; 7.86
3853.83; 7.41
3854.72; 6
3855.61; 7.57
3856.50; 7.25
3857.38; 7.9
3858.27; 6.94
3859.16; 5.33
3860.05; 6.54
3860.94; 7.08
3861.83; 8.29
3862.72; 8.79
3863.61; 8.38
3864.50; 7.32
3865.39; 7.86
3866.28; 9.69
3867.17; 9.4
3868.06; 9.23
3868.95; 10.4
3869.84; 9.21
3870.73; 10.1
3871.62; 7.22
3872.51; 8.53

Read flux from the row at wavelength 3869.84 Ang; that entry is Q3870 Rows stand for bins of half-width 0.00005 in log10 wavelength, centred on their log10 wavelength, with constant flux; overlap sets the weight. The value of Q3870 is 9.21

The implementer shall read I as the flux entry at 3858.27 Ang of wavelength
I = 6.94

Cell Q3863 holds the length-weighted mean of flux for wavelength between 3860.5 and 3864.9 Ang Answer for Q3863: 7.98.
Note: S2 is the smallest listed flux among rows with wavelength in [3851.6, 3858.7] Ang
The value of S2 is 6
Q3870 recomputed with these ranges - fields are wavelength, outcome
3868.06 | 9.23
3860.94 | 7.08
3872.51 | 8.53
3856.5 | 7.25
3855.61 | 7.57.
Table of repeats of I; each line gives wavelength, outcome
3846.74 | 6.35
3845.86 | 6.97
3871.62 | 7.22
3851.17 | 7.69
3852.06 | 6.27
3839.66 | 5.23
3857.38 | 7.9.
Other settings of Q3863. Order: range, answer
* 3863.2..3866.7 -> 8.3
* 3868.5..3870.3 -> 9.82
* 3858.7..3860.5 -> 5.93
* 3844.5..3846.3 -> 6.62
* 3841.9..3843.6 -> 5.64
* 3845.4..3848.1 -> 7.23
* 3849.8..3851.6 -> 7.46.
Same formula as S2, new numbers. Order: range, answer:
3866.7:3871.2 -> 9.21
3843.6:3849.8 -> 5.37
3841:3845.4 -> 4.96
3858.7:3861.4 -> 5.33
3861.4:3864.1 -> 8.29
